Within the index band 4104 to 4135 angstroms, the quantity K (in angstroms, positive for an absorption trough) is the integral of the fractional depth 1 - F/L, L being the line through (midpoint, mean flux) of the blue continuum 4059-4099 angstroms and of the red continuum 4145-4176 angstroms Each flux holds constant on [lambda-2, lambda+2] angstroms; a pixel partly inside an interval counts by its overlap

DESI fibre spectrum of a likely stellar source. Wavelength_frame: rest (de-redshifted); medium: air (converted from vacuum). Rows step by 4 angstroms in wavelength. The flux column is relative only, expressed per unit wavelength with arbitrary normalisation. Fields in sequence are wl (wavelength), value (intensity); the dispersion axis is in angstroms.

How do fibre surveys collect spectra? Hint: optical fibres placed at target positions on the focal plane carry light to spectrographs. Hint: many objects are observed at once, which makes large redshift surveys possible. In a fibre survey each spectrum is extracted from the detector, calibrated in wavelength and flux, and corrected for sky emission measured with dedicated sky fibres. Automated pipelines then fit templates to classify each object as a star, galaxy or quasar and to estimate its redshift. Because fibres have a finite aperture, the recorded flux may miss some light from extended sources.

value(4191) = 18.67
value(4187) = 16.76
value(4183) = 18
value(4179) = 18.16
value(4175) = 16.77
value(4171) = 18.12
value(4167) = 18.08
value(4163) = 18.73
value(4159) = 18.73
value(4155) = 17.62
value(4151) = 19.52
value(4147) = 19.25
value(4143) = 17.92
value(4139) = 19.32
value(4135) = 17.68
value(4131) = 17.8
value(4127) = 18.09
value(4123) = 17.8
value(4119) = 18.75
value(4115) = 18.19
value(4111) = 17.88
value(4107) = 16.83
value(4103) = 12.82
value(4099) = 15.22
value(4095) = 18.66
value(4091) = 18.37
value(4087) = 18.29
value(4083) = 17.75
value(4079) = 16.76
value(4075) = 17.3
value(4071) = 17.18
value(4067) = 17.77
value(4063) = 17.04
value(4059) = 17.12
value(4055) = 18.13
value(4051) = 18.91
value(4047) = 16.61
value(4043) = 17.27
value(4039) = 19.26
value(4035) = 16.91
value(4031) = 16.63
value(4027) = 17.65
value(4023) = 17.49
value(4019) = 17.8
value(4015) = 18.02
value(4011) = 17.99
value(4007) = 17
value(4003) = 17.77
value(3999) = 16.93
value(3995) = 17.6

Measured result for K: 0.4 angstroms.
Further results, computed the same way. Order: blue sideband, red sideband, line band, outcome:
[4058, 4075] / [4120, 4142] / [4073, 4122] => 1.3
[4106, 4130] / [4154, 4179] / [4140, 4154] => -0.6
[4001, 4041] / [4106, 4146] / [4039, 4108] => 2.4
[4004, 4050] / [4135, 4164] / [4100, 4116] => 1.8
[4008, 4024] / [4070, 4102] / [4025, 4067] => 0.0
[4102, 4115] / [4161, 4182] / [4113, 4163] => -3.6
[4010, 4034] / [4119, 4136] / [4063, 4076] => 0.3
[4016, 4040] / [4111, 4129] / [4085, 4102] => 0.6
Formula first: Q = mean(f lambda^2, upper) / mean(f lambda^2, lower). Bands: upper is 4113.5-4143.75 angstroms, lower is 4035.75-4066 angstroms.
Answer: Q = 1.07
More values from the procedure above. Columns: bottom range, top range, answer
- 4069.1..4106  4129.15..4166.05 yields 1.13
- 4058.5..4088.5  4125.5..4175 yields 1.09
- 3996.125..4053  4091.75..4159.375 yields 1.06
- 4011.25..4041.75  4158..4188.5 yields 1.09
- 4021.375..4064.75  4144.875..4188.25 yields 1.10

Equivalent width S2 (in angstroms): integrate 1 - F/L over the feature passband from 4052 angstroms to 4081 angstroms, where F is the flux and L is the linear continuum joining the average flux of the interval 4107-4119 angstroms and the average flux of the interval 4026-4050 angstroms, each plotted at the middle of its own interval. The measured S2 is 0.4 angstroms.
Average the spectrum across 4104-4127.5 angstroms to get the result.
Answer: 17.7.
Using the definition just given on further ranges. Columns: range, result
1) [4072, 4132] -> 17.4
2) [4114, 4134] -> 18.1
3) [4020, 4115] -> 17.3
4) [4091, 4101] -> 17.2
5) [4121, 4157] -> 18.3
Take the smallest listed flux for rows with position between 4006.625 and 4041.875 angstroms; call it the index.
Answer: 16.63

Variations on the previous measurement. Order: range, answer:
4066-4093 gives 16.76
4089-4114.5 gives 12.82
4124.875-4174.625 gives 17.62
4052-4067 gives 17.04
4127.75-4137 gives 17.68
